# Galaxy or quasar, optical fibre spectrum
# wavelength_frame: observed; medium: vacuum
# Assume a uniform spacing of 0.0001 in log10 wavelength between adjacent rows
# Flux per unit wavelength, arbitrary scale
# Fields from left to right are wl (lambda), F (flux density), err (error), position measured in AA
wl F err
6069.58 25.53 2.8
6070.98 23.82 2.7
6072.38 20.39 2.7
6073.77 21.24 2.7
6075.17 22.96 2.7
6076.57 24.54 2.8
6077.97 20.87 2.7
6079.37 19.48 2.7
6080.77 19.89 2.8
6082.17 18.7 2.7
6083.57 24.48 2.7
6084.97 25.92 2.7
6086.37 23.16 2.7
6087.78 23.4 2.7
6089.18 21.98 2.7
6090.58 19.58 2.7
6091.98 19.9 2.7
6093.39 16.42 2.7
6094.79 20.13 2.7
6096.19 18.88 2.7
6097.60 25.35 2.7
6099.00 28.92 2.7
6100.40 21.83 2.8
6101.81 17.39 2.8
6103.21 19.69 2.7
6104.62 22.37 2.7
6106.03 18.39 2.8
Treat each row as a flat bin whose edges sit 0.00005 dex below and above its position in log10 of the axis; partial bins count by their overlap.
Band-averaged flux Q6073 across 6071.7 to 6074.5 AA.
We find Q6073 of 20.9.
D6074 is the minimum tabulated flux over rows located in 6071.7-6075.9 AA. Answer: 20.39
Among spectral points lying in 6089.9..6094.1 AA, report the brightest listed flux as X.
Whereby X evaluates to 19.9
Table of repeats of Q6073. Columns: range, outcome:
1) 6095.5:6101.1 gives 23.8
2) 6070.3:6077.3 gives 22.6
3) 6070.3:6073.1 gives 22.1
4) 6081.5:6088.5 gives 23.1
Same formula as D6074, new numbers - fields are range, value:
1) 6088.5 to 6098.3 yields 16.42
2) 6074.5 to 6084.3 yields 18.7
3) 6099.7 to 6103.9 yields 17.39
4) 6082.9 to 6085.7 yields 24.48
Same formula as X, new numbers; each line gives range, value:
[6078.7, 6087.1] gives 25.92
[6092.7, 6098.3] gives 25.35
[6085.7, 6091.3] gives 23.4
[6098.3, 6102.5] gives 28.92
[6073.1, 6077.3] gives 24.54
